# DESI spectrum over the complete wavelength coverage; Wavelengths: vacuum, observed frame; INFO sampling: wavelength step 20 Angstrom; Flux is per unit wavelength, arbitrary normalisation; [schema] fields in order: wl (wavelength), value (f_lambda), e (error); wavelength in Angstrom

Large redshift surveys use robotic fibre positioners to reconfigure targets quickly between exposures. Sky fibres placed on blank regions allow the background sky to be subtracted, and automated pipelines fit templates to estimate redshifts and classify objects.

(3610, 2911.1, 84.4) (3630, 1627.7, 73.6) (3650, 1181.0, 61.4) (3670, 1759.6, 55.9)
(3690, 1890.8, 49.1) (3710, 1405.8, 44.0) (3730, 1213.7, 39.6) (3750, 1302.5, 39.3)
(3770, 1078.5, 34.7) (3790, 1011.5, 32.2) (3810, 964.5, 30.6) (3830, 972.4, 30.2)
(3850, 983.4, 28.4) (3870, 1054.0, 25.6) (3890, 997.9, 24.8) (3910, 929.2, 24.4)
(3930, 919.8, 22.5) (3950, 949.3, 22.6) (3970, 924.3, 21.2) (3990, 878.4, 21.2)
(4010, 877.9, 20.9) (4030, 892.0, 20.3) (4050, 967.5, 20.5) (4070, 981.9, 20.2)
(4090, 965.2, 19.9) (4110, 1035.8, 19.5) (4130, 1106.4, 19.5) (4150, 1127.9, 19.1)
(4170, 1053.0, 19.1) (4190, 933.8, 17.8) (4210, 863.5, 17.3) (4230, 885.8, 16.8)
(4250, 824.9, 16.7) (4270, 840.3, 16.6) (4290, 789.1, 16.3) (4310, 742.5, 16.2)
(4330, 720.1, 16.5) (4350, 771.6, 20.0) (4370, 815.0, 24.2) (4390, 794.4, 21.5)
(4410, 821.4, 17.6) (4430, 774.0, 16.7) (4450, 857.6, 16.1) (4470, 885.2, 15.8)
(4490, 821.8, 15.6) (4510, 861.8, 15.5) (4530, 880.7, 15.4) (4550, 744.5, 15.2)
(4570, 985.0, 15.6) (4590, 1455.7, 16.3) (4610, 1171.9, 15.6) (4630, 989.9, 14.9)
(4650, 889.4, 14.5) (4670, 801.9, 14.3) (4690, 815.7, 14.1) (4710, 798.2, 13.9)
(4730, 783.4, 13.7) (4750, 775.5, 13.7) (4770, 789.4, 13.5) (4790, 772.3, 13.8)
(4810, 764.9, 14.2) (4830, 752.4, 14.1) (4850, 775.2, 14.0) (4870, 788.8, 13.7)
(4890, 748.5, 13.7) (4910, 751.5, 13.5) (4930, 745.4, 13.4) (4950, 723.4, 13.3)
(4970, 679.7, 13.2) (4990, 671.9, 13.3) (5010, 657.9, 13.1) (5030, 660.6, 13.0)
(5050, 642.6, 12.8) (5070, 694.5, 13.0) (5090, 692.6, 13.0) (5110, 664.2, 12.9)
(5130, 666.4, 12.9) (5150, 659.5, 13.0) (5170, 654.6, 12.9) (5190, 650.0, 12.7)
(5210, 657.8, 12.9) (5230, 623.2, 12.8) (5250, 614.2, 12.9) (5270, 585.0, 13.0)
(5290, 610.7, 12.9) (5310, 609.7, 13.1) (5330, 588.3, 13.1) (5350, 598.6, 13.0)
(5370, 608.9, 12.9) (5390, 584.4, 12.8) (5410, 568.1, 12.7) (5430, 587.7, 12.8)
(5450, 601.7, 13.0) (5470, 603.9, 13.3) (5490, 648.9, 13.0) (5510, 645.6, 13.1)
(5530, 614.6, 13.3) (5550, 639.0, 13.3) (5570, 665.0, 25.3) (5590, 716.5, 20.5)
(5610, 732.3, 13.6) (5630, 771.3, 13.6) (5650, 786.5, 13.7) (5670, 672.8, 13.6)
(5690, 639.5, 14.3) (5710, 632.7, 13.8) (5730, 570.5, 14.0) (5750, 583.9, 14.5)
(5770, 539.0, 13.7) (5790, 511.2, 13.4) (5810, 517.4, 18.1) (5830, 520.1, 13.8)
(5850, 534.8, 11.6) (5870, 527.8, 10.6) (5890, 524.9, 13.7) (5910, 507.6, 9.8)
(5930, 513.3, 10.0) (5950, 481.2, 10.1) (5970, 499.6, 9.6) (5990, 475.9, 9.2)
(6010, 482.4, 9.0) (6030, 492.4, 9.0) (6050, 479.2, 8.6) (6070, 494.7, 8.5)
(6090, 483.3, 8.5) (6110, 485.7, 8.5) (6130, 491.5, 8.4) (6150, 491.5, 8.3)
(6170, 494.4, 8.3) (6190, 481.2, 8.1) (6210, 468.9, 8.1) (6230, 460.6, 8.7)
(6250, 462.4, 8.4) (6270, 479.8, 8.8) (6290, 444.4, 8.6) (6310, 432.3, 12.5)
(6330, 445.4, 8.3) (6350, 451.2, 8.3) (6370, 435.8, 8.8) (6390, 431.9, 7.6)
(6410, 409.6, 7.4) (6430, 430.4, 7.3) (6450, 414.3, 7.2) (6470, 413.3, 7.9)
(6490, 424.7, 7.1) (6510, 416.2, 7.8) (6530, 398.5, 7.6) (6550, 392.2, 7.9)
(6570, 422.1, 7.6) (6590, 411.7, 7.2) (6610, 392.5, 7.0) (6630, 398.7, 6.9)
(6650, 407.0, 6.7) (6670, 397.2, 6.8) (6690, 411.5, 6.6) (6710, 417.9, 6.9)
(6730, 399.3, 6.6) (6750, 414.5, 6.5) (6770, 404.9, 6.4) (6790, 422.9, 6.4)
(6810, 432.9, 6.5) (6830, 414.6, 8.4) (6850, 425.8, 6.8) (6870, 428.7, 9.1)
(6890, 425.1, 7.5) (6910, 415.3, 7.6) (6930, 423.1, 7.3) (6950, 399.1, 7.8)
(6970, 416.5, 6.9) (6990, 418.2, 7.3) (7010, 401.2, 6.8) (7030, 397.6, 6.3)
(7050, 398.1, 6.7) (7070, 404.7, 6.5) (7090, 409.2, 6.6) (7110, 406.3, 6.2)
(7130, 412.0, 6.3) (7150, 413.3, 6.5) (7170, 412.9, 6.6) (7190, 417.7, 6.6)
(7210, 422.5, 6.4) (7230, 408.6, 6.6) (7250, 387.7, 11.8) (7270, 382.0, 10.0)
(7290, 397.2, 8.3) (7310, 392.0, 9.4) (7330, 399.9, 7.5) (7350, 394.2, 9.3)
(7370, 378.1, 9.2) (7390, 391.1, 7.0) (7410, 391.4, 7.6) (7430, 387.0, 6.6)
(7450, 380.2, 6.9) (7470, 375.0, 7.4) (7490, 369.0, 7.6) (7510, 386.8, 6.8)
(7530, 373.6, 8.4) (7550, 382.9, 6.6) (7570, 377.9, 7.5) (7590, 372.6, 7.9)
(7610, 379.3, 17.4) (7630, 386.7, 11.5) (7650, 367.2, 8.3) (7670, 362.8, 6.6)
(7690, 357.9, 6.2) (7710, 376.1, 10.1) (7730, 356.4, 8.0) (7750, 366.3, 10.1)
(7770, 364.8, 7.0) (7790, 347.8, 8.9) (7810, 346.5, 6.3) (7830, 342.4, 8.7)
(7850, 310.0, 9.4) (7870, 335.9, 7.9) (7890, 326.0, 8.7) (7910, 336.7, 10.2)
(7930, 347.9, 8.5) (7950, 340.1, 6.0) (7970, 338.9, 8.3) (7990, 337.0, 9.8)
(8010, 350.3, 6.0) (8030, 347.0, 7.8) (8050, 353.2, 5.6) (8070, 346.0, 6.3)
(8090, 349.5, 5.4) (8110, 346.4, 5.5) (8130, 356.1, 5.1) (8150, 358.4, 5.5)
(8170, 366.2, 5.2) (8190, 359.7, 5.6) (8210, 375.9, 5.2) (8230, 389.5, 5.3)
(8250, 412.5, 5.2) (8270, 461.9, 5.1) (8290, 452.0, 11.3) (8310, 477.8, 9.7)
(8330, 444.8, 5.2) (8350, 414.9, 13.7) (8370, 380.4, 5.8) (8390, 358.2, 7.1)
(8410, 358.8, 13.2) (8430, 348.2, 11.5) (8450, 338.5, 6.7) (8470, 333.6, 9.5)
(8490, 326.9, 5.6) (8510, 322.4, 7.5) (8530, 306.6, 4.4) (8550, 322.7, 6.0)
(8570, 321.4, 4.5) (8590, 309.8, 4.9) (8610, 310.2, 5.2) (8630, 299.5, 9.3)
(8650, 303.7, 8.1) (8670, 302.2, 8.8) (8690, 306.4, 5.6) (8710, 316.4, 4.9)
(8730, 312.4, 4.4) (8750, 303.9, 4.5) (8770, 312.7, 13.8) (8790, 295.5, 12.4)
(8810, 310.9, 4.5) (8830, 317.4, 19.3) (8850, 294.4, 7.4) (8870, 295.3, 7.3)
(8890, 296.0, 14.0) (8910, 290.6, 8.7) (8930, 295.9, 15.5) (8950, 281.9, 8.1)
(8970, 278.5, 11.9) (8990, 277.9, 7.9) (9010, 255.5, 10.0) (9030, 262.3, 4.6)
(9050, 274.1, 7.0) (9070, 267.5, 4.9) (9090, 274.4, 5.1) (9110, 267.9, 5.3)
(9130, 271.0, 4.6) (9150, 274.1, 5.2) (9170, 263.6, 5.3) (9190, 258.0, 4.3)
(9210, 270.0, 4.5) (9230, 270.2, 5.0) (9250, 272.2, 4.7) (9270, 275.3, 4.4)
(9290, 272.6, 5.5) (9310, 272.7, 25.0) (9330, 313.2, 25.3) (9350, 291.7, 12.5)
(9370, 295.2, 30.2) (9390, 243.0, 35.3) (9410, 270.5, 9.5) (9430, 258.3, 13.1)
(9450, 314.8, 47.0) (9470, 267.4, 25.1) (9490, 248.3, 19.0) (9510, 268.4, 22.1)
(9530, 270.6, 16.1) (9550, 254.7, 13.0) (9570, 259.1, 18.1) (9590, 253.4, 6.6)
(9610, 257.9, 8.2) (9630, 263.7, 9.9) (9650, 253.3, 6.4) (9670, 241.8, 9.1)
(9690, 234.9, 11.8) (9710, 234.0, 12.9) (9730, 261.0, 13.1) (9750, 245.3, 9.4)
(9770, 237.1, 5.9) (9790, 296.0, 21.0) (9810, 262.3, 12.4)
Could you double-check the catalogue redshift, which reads 1.97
